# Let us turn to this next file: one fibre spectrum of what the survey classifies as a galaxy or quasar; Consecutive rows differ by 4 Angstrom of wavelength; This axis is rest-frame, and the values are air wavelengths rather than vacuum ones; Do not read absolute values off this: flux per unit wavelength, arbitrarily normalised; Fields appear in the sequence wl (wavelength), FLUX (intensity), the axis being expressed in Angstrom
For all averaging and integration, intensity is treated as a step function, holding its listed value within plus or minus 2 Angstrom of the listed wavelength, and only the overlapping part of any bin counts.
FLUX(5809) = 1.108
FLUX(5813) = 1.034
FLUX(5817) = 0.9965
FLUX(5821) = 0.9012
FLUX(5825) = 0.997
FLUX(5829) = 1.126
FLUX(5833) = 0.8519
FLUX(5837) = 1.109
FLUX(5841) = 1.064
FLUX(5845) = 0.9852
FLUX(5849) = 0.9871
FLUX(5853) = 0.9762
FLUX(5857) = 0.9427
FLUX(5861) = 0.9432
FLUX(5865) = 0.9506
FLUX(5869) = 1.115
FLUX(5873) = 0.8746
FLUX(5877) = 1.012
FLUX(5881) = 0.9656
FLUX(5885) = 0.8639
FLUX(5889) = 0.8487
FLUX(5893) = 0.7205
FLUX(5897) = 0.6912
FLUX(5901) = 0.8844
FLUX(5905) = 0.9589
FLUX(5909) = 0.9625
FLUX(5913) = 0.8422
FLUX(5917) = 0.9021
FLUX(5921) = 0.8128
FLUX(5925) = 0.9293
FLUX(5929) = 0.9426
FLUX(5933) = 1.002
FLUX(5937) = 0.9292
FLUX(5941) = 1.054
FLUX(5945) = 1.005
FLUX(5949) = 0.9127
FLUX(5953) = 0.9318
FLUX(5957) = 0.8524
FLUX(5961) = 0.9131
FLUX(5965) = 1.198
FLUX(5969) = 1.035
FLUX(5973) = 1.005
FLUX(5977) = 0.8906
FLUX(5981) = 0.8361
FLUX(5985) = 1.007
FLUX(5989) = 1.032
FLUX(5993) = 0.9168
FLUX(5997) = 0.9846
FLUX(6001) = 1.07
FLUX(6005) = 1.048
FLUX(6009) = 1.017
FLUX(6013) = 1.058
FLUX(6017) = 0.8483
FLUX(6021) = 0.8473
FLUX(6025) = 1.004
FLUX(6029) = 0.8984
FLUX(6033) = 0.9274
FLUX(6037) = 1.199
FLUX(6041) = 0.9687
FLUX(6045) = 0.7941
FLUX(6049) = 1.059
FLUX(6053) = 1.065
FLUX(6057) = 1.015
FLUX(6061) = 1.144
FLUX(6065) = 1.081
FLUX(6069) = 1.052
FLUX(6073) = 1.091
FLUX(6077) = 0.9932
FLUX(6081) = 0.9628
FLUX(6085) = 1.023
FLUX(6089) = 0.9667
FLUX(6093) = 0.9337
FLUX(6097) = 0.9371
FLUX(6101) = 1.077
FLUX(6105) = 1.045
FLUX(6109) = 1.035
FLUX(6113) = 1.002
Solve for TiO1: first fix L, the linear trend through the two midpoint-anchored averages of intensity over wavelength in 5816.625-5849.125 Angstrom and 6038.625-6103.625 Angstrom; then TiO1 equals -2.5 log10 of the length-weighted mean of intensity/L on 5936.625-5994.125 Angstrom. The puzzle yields 0.042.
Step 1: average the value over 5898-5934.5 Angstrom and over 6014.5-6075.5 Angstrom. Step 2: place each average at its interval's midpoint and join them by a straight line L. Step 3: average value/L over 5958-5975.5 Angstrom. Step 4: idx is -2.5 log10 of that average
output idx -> -0.09 mag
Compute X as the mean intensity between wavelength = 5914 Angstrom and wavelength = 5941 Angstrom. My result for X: 0.927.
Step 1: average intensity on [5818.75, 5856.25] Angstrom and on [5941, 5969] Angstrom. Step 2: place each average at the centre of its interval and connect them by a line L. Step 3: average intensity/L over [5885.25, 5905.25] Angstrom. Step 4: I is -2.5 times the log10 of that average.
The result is 0.21 mag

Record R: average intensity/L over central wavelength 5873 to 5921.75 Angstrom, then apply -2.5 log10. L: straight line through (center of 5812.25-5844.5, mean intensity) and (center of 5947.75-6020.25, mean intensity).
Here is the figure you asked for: 0.139 mag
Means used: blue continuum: 1.01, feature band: 0.874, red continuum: 0.974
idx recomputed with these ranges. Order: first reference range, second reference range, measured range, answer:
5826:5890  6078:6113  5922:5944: 0.02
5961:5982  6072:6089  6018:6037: 0.06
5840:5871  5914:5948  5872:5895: 0.11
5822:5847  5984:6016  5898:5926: 0.14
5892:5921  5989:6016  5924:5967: -0.06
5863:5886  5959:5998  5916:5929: 0.10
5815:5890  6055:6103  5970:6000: 0.05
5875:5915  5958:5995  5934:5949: -0.06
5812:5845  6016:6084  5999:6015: -0.05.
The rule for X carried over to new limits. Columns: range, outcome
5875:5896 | 0.873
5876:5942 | 0.897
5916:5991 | 0.958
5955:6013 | 0.989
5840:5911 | 0.928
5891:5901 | 0.742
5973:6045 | 0.97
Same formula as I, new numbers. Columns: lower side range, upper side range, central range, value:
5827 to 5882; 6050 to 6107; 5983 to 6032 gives 0.044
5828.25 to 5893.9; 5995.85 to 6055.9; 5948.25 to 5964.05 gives 0.063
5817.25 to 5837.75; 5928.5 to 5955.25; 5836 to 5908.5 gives 0.051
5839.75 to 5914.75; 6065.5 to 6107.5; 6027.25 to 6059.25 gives 0.001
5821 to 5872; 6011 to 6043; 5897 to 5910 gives 0.107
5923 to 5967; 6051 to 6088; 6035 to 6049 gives 0.033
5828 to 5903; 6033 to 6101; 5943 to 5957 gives 0.042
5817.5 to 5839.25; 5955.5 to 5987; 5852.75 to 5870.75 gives 0.007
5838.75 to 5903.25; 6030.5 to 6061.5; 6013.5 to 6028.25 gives 0.097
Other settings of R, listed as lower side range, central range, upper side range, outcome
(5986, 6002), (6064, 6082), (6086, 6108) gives -0.045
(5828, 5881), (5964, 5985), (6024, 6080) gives 0.027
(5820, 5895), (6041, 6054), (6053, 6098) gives 0.054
